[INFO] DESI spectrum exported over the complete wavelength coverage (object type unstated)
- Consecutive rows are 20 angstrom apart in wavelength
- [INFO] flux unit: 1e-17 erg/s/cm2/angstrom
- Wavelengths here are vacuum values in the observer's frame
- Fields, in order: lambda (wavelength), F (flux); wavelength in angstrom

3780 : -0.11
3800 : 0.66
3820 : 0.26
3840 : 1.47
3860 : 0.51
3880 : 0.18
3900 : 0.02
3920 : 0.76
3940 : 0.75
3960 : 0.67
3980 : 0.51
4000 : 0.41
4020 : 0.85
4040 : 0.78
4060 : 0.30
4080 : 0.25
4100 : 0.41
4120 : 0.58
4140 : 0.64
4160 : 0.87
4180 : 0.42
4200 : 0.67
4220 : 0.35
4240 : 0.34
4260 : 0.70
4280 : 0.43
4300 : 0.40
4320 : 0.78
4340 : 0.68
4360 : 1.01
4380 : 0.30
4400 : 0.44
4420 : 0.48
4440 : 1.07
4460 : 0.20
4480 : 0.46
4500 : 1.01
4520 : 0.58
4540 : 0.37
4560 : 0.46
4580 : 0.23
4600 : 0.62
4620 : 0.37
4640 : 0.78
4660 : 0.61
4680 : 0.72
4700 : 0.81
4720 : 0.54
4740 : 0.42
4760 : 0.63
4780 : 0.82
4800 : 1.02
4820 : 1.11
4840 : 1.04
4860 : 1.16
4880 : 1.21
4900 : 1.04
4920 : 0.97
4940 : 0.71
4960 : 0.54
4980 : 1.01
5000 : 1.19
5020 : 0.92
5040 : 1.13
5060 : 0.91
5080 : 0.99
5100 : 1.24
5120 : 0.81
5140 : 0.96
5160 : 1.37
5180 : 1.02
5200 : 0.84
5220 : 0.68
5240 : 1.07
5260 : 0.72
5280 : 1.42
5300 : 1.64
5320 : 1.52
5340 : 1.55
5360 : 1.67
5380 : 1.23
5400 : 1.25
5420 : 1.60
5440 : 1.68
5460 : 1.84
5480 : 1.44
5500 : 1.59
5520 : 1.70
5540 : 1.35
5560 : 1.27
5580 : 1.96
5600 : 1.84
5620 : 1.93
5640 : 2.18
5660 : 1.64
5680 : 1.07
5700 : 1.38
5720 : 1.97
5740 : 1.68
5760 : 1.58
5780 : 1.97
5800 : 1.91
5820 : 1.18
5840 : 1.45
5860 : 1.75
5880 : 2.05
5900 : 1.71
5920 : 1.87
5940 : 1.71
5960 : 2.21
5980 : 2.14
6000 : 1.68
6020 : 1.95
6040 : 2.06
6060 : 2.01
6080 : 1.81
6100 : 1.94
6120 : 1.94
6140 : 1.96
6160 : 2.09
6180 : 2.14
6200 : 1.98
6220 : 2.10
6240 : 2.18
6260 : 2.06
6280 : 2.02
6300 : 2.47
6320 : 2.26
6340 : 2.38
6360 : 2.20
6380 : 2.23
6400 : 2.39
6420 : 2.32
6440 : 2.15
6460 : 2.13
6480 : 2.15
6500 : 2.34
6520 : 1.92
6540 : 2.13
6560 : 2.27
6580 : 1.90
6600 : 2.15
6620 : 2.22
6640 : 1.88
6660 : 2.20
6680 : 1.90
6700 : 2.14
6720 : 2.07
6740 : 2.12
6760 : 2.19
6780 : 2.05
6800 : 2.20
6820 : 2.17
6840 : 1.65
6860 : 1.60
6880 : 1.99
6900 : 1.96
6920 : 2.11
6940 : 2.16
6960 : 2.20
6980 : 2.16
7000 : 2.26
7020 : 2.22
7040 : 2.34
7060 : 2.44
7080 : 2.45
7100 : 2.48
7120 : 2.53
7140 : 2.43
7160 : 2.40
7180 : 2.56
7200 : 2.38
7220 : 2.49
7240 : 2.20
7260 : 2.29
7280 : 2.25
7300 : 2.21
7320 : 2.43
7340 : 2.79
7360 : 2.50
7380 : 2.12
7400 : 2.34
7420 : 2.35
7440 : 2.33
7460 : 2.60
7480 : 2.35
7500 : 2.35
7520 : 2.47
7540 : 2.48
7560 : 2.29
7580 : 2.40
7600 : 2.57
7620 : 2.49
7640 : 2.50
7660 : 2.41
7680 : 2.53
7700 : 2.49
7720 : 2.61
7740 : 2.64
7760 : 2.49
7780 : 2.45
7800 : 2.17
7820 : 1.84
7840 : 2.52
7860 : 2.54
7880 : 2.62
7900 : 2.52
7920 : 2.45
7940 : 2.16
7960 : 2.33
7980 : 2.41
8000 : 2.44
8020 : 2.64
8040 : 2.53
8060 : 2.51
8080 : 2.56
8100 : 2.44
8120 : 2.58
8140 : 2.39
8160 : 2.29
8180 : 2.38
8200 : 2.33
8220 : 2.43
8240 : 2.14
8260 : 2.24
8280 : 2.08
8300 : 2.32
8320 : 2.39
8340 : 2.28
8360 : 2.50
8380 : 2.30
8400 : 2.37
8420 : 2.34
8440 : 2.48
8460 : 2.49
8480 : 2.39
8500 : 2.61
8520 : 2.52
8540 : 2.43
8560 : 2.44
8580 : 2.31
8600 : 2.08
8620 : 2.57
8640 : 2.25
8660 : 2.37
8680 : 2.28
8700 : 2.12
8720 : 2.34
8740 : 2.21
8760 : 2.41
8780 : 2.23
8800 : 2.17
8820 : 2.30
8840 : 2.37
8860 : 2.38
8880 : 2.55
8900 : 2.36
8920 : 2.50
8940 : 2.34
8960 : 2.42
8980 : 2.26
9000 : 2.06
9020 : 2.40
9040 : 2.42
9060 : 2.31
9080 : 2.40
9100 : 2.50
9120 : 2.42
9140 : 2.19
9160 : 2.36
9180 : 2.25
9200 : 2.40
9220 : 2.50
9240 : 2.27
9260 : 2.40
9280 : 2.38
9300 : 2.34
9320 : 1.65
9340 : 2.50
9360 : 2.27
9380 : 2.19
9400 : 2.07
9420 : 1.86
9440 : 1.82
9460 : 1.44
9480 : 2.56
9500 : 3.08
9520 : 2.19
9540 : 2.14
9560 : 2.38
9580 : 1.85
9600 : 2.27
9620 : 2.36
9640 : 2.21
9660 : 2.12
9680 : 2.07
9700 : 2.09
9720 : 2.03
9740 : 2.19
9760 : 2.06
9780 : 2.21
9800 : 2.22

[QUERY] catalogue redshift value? 0.32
